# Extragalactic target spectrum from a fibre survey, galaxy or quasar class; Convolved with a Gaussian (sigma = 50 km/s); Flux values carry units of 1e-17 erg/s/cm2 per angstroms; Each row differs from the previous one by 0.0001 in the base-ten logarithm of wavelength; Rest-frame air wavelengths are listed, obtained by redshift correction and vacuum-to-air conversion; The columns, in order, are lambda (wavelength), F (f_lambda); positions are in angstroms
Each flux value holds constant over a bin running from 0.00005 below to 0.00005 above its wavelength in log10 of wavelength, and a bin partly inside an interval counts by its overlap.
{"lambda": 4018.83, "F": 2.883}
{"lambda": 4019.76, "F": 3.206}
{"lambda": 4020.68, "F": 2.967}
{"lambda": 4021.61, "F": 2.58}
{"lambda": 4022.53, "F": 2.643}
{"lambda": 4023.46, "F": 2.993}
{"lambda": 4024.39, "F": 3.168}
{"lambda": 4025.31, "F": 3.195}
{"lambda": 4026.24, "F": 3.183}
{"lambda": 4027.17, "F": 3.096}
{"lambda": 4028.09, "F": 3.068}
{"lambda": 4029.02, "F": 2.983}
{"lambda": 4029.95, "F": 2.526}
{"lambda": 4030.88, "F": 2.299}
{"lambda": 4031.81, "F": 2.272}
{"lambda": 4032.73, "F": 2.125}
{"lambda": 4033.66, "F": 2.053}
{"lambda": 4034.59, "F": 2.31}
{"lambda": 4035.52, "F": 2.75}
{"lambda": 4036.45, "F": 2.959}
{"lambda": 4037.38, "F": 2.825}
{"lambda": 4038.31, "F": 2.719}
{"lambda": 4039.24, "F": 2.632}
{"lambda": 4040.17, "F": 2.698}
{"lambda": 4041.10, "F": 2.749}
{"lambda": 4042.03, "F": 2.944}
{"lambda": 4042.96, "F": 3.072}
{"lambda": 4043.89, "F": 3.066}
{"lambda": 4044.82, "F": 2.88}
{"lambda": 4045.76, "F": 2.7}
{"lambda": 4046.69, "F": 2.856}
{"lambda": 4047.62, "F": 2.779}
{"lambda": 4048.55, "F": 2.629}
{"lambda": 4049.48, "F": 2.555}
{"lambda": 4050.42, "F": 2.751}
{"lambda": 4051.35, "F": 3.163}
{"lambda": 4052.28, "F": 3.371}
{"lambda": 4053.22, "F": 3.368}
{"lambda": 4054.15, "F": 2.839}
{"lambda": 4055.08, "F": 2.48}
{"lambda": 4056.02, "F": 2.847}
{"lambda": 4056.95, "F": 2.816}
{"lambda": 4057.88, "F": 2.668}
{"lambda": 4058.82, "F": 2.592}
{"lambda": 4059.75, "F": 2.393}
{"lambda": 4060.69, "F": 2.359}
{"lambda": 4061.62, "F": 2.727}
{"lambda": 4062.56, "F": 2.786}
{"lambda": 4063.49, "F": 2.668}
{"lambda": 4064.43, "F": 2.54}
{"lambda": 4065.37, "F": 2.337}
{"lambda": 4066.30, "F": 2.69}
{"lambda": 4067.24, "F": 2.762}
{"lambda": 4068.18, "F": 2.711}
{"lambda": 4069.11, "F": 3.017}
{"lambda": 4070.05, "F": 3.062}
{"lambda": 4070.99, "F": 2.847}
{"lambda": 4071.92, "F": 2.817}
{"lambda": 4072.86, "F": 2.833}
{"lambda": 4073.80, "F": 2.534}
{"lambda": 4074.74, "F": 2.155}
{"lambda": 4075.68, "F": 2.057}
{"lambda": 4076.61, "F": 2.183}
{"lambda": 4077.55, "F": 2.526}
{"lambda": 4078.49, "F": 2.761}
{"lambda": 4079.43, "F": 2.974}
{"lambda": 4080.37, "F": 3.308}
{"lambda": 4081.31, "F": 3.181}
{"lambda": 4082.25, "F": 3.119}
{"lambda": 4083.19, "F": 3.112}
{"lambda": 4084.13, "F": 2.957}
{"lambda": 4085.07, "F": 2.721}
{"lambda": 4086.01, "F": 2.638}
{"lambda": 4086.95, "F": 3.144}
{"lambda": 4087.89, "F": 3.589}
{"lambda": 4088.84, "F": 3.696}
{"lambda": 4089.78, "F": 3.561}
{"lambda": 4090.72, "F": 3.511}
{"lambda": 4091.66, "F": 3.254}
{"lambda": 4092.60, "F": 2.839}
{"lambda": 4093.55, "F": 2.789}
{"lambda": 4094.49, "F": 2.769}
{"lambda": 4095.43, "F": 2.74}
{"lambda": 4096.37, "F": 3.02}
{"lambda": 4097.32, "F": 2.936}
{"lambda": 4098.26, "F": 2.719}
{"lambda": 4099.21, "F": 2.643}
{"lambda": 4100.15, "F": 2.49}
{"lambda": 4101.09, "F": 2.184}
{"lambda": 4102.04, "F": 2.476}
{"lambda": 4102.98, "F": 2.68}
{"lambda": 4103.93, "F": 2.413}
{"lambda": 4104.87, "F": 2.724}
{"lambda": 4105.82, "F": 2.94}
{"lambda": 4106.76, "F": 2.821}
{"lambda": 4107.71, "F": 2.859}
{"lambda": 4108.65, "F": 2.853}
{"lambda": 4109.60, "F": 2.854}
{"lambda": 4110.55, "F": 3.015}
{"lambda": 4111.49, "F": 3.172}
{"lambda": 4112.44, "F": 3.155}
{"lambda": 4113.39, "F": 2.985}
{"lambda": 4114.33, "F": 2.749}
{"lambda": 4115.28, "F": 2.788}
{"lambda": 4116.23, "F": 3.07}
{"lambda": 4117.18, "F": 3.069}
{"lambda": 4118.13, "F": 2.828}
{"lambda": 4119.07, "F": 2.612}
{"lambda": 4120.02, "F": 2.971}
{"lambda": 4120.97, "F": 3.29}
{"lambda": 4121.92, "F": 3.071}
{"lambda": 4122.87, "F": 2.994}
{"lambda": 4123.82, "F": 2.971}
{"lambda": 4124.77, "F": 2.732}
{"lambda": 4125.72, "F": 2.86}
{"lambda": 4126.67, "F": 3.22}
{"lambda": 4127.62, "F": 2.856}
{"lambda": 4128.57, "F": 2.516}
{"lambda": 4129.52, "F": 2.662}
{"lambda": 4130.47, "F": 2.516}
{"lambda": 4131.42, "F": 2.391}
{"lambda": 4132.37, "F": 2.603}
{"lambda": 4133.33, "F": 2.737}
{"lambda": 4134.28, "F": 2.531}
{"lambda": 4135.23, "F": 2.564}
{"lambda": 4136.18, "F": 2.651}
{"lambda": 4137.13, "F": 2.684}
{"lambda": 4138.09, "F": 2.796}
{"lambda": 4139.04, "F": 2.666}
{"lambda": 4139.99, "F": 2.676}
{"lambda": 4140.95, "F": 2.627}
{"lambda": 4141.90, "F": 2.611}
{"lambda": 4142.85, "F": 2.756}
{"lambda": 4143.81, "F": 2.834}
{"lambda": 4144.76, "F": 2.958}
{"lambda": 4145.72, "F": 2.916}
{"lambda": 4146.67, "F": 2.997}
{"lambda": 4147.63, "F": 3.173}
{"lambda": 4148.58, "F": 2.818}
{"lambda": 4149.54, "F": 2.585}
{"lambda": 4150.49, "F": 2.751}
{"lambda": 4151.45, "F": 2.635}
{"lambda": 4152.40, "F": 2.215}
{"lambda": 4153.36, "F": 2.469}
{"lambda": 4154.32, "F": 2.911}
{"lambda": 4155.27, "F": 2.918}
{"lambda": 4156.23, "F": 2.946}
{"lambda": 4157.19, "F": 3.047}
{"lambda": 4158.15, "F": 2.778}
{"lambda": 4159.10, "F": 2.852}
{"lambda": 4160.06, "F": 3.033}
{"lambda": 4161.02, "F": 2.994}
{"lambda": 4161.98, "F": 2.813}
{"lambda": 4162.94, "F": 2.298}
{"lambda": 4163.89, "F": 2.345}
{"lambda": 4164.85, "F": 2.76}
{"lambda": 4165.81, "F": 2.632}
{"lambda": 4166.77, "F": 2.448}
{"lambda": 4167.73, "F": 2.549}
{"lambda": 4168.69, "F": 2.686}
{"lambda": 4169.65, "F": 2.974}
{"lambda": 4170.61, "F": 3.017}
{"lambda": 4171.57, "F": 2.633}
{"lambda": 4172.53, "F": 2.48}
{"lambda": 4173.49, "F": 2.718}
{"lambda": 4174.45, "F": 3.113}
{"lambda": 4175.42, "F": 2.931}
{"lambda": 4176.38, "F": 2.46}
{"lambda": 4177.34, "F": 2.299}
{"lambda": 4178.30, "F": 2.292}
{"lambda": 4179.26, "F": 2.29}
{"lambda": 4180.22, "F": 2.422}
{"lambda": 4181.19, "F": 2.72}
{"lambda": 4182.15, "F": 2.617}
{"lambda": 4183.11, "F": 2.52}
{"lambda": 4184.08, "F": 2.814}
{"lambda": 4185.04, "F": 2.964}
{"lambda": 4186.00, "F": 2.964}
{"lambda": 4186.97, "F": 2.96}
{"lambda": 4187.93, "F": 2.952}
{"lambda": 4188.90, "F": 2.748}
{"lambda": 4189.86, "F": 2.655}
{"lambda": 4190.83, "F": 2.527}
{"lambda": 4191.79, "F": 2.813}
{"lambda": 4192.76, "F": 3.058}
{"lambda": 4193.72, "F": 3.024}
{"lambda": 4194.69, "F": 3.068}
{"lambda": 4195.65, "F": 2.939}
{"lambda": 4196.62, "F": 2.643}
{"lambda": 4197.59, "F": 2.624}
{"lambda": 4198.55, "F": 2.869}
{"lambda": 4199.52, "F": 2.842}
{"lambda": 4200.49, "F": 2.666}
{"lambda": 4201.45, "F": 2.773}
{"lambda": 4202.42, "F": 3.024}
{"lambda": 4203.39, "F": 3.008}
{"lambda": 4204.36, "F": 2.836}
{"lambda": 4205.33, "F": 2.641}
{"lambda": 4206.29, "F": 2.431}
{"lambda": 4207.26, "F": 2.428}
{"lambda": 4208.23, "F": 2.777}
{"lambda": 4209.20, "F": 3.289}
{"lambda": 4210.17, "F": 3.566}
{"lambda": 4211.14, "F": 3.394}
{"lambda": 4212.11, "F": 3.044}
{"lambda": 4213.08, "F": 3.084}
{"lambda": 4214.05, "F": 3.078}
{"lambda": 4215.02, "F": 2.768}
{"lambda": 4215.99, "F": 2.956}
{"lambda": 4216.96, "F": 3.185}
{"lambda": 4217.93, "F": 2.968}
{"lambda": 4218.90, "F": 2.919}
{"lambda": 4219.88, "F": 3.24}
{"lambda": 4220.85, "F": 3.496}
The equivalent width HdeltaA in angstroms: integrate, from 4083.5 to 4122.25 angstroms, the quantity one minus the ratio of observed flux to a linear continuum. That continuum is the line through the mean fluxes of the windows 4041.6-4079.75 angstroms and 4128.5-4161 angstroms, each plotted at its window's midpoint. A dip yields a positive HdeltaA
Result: -2.58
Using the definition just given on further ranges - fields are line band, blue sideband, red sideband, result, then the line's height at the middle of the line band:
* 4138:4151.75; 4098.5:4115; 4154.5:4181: -0.3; 2.72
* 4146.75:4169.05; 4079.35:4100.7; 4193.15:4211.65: 1.6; 2.94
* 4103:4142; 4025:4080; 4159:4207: -1.2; 2.73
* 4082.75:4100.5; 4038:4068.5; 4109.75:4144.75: -1.4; 2.79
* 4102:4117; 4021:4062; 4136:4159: -0.5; 2.77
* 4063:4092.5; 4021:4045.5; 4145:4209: -1.3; 2.76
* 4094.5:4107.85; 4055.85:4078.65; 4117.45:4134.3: 0.2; 2.73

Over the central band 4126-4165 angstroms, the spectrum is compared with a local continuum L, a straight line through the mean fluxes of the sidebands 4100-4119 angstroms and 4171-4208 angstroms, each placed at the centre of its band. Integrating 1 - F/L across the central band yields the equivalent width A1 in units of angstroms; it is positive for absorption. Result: 0.5 angstroms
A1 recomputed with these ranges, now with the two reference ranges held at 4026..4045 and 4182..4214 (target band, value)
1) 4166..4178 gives 0.7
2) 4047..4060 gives -0.4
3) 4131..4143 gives 0.8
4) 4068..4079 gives 0.5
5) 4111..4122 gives -0.7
